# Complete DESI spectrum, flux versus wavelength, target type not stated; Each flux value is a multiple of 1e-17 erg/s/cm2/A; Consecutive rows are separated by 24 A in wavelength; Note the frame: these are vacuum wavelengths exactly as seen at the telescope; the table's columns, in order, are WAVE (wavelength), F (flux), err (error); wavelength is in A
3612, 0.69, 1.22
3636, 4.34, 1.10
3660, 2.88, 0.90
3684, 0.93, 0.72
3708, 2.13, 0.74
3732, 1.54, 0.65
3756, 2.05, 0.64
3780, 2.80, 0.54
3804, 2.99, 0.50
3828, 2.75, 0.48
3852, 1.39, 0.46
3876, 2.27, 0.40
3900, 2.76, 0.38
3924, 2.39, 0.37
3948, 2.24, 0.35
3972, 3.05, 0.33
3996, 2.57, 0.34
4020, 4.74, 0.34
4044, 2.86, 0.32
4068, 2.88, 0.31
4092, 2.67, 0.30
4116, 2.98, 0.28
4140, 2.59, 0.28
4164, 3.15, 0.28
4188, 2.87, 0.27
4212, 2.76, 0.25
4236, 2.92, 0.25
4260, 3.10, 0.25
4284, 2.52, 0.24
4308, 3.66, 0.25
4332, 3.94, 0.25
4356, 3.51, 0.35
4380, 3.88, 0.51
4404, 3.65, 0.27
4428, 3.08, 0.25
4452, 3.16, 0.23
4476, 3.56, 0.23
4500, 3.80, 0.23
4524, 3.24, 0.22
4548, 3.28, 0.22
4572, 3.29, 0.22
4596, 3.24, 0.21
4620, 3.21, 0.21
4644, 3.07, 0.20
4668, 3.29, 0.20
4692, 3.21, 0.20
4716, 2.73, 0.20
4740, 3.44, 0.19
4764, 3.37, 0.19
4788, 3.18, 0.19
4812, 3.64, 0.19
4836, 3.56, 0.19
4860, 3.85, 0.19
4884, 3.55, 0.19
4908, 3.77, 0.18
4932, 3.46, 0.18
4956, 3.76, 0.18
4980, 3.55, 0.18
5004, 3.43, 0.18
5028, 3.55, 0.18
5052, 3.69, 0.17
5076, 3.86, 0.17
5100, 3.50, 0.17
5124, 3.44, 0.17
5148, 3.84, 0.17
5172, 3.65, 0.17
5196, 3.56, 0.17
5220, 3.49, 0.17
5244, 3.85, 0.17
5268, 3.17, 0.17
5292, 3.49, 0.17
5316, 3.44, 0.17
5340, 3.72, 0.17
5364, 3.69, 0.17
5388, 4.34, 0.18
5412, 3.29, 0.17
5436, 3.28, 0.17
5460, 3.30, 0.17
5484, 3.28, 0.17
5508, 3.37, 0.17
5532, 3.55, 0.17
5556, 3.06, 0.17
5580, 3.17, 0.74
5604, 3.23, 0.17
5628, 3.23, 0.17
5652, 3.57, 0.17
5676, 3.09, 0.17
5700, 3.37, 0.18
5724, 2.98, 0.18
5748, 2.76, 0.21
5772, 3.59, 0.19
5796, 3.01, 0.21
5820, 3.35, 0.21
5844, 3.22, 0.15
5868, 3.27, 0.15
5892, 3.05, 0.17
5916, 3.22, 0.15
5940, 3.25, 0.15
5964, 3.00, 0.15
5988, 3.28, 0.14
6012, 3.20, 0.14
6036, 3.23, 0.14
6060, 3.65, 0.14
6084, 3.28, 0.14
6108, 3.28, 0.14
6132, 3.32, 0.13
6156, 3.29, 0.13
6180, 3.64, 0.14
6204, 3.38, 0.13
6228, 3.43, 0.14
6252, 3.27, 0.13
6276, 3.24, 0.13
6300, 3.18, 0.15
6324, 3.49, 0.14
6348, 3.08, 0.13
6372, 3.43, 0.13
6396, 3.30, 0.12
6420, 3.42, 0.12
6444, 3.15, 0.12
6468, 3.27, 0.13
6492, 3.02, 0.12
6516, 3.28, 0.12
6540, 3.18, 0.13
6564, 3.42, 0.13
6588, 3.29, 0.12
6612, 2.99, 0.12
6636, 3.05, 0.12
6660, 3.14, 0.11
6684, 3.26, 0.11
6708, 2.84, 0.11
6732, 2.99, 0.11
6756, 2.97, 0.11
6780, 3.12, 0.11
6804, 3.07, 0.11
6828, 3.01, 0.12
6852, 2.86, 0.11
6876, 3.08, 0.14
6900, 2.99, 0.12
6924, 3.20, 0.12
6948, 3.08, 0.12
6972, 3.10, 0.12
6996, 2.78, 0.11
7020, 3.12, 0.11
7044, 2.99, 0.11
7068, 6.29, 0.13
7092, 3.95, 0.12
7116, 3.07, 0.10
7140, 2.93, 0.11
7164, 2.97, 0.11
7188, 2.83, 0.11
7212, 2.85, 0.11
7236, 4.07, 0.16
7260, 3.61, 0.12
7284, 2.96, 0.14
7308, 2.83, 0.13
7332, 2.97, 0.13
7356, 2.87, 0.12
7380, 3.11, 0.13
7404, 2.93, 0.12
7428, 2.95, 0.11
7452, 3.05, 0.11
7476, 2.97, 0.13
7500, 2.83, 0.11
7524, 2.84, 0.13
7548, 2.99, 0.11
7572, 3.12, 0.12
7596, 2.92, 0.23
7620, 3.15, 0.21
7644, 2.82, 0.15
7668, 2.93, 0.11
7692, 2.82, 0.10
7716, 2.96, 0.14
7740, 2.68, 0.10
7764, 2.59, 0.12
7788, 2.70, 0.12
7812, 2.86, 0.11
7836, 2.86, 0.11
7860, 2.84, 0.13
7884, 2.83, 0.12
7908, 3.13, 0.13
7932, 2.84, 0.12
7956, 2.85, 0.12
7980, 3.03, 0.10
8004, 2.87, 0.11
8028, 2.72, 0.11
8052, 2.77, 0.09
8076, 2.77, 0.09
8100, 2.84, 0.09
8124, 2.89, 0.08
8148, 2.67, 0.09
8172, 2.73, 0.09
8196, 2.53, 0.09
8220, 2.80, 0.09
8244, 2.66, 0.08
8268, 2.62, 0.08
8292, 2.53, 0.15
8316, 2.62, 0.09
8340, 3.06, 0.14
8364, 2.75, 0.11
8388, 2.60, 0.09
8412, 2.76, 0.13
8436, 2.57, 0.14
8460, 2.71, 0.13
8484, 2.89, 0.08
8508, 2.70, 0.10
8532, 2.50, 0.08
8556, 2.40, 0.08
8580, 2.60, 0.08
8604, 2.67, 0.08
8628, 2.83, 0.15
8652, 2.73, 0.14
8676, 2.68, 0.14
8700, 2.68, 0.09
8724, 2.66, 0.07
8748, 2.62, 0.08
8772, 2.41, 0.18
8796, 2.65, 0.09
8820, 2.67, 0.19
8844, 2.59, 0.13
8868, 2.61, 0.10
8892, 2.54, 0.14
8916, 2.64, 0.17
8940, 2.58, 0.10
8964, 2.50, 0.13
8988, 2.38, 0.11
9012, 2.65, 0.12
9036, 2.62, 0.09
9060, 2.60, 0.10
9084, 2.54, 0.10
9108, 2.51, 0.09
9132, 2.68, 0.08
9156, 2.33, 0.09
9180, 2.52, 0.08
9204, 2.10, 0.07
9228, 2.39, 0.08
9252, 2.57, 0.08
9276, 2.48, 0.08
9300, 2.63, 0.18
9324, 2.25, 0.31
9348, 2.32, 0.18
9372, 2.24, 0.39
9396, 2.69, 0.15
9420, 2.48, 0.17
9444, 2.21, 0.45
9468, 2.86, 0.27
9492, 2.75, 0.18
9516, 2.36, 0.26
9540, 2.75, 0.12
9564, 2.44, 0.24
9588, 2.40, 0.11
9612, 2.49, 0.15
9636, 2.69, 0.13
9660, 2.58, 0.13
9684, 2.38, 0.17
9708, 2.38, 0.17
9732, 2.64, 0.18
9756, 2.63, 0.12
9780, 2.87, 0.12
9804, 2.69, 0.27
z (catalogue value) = 0.078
